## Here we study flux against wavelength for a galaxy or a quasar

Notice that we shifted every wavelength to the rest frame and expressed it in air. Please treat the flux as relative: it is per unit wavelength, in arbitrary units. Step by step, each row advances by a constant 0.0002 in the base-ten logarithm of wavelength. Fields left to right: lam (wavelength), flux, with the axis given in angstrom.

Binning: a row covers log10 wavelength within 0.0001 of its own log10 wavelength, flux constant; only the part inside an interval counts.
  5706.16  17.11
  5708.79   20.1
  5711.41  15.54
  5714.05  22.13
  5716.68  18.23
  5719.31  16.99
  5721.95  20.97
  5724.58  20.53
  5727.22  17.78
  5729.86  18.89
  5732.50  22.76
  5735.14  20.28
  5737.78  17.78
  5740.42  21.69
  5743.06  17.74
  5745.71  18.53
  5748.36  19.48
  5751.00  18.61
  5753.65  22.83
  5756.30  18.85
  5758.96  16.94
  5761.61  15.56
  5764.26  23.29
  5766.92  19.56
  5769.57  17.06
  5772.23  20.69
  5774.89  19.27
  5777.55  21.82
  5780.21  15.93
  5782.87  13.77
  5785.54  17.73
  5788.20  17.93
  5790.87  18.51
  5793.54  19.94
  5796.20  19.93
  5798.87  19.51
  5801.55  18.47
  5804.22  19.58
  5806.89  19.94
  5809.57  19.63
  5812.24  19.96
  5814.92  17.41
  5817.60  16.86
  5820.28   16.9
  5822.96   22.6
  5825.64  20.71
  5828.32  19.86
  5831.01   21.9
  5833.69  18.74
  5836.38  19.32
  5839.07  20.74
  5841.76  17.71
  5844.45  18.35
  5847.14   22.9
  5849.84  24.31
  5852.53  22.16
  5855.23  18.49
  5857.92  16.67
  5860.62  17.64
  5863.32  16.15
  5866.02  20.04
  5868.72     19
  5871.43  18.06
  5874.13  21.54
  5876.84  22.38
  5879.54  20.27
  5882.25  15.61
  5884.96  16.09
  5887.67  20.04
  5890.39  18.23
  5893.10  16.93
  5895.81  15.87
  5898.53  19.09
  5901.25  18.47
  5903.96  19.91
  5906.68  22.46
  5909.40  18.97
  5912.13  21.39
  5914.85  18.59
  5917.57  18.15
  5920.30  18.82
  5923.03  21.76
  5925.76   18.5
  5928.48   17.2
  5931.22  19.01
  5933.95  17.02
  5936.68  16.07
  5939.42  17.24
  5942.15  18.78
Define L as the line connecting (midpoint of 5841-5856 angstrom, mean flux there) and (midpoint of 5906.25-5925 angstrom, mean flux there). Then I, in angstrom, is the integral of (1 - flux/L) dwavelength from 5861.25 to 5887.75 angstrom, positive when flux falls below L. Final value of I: 2.1 angstrom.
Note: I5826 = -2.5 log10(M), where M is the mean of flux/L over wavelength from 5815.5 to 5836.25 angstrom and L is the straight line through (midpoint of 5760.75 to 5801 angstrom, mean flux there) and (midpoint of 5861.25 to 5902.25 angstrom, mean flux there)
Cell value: -0.05 mag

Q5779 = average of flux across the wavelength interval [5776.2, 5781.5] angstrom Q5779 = 18.9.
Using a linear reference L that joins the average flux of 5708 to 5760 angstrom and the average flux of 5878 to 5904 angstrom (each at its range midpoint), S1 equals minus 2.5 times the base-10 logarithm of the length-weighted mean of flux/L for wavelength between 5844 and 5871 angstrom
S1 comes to -0.073 mag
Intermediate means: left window 19.3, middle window 19.6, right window 18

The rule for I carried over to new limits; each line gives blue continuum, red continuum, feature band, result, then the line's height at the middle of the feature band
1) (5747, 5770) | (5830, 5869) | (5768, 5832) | 1.4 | 19.4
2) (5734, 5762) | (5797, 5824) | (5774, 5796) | 1.0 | 19.1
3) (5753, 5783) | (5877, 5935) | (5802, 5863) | -2.4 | 18.8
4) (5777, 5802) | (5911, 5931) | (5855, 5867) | 0.7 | 18.7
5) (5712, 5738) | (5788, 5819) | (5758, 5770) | 0.4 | 19.3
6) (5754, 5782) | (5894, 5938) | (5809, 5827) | -0.2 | 18.9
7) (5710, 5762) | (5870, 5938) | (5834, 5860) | -1.4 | 18.9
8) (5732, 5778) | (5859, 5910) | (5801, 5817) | 0.1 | 19.2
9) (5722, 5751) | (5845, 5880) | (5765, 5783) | 0.8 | 19.7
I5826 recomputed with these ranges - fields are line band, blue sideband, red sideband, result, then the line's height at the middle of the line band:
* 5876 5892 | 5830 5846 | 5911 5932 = 0.04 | 19.3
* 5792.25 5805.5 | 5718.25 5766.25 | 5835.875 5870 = 0.00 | 19.5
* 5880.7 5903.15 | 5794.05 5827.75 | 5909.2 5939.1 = 0.07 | 18.8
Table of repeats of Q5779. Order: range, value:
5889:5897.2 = 17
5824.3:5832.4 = 20.8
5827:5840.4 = 20.1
